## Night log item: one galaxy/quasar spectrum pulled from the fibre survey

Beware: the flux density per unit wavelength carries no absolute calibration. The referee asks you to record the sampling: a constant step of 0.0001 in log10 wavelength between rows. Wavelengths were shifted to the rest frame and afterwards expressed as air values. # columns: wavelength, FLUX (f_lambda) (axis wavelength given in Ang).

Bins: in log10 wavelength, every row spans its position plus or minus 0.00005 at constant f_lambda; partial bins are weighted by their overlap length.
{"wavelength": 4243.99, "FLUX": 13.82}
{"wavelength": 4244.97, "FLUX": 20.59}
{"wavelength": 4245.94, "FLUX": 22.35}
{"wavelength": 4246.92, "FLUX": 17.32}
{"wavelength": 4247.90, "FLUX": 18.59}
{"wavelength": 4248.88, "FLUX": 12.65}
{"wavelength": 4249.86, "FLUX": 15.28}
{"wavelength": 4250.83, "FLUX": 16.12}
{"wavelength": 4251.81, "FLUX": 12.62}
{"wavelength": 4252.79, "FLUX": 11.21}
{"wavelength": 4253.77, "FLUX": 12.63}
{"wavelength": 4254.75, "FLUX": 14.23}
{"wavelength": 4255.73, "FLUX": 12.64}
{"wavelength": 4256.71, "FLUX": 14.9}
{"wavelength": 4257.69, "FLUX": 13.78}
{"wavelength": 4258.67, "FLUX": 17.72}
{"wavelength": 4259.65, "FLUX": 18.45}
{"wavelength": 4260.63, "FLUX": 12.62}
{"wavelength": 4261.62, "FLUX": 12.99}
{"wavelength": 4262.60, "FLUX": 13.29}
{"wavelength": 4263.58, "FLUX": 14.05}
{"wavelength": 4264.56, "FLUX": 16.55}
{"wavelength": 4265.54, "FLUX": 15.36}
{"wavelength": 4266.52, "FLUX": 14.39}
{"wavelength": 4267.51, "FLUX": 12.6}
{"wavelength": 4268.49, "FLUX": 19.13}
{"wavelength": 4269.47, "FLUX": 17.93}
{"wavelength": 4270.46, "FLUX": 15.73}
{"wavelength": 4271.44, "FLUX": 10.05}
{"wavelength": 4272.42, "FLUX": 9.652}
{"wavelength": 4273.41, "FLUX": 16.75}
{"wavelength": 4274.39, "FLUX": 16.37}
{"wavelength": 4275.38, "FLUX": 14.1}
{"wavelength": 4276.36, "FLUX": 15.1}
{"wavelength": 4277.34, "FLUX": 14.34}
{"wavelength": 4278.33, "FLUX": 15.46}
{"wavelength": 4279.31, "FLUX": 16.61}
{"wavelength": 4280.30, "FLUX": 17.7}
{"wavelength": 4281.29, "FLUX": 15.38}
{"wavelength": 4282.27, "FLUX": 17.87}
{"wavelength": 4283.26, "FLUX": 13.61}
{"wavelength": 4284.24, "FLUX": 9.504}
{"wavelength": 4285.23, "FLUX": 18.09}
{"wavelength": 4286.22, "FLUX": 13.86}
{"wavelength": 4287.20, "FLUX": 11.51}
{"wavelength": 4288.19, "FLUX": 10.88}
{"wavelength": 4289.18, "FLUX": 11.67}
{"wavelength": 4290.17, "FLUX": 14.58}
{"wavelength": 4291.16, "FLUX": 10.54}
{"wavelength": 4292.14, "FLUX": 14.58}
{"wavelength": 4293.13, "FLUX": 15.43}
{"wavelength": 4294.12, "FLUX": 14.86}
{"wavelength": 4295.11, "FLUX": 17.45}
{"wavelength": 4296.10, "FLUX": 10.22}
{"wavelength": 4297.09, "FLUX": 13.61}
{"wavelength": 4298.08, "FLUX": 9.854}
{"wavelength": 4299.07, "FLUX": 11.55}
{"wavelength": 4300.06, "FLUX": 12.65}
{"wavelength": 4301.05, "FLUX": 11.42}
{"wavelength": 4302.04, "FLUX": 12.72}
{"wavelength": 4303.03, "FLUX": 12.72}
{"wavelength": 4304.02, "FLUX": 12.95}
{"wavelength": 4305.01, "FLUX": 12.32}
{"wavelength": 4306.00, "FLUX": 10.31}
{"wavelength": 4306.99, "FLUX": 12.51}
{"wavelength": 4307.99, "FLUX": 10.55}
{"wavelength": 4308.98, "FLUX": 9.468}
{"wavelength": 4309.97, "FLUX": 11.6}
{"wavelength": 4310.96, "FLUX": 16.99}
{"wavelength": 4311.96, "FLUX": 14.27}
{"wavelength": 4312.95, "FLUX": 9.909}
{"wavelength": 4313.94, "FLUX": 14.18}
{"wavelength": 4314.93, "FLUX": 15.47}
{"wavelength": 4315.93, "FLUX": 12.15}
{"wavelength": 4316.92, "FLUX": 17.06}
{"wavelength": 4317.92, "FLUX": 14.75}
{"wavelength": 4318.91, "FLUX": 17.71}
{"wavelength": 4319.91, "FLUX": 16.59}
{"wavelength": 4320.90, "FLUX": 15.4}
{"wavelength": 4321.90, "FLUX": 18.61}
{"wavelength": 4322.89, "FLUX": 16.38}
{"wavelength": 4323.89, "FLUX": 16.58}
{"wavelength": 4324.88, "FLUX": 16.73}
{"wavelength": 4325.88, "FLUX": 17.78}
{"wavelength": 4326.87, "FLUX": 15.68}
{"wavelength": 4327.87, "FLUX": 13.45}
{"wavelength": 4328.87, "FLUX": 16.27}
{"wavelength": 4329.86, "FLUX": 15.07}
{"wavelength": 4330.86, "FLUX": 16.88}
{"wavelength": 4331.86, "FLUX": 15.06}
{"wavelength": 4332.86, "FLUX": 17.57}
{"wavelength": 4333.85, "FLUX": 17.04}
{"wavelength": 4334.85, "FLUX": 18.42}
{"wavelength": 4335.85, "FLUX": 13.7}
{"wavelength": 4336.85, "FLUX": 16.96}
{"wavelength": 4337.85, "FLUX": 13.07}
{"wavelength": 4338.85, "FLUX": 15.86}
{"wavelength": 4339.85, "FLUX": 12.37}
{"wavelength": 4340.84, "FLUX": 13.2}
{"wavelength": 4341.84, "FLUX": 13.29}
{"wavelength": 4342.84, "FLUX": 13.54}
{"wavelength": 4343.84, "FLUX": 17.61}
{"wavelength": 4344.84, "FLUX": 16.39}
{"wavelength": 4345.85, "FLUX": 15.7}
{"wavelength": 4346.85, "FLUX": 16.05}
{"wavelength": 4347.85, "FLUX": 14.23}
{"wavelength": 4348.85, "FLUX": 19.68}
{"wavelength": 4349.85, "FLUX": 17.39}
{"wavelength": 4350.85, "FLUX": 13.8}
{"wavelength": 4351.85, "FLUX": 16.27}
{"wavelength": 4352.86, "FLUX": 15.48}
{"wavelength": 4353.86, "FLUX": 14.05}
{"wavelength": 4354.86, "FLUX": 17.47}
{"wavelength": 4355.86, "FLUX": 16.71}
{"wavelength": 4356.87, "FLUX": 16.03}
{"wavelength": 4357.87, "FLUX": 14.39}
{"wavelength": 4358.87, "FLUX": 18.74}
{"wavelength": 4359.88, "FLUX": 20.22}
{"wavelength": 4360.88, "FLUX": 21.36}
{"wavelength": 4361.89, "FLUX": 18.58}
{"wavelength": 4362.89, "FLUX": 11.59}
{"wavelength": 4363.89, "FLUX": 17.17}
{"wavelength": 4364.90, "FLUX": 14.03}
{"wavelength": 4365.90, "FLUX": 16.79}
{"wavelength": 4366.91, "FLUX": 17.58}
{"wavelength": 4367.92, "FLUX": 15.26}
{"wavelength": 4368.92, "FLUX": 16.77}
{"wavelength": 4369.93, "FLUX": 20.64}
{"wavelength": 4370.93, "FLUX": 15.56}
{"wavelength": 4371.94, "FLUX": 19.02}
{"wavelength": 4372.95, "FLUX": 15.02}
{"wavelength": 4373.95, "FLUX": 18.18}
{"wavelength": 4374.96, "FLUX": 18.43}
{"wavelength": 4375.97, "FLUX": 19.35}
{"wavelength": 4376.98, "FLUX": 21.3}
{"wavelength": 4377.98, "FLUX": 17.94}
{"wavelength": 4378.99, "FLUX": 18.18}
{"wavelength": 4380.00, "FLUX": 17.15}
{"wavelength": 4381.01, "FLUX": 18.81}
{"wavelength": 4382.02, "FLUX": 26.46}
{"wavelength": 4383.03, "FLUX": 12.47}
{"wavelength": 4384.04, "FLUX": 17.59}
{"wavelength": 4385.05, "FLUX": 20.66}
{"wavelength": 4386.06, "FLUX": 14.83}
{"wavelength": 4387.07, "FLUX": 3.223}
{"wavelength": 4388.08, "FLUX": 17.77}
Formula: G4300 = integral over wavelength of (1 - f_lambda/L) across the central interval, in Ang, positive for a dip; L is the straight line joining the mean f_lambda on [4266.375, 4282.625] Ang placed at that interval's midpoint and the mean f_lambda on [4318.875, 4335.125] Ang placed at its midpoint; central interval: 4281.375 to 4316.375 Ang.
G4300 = 6.3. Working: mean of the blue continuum 15.2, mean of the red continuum 16.5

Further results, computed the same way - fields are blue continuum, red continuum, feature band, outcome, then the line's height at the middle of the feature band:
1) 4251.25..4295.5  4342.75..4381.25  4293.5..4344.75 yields 4.5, 15.8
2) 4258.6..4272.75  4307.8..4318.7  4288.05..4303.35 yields 1.2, 13.9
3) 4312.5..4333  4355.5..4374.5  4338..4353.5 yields 1.0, 16.4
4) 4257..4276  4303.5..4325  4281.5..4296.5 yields 0.8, 14.5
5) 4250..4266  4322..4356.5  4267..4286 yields -0.5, 14.7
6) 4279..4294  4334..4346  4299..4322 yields 1.7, 14.5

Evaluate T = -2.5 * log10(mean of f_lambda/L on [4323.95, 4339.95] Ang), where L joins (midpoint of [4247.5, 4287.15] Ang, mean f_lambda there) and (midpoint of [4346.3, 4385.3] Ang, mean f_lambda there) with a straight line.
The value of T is 0.04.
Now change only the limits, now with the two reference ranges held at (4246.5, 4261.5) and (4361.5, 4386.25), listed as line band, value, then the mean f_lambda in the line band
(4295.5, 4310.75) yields 0.32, 11.8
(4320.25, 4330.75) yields 0.01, 16.2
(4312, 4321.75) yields 0.09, 14.9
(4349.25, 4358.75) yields 0.08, 15.9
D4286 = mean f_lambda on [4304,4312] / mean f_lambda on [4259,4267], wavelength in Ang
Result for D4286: 0.8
